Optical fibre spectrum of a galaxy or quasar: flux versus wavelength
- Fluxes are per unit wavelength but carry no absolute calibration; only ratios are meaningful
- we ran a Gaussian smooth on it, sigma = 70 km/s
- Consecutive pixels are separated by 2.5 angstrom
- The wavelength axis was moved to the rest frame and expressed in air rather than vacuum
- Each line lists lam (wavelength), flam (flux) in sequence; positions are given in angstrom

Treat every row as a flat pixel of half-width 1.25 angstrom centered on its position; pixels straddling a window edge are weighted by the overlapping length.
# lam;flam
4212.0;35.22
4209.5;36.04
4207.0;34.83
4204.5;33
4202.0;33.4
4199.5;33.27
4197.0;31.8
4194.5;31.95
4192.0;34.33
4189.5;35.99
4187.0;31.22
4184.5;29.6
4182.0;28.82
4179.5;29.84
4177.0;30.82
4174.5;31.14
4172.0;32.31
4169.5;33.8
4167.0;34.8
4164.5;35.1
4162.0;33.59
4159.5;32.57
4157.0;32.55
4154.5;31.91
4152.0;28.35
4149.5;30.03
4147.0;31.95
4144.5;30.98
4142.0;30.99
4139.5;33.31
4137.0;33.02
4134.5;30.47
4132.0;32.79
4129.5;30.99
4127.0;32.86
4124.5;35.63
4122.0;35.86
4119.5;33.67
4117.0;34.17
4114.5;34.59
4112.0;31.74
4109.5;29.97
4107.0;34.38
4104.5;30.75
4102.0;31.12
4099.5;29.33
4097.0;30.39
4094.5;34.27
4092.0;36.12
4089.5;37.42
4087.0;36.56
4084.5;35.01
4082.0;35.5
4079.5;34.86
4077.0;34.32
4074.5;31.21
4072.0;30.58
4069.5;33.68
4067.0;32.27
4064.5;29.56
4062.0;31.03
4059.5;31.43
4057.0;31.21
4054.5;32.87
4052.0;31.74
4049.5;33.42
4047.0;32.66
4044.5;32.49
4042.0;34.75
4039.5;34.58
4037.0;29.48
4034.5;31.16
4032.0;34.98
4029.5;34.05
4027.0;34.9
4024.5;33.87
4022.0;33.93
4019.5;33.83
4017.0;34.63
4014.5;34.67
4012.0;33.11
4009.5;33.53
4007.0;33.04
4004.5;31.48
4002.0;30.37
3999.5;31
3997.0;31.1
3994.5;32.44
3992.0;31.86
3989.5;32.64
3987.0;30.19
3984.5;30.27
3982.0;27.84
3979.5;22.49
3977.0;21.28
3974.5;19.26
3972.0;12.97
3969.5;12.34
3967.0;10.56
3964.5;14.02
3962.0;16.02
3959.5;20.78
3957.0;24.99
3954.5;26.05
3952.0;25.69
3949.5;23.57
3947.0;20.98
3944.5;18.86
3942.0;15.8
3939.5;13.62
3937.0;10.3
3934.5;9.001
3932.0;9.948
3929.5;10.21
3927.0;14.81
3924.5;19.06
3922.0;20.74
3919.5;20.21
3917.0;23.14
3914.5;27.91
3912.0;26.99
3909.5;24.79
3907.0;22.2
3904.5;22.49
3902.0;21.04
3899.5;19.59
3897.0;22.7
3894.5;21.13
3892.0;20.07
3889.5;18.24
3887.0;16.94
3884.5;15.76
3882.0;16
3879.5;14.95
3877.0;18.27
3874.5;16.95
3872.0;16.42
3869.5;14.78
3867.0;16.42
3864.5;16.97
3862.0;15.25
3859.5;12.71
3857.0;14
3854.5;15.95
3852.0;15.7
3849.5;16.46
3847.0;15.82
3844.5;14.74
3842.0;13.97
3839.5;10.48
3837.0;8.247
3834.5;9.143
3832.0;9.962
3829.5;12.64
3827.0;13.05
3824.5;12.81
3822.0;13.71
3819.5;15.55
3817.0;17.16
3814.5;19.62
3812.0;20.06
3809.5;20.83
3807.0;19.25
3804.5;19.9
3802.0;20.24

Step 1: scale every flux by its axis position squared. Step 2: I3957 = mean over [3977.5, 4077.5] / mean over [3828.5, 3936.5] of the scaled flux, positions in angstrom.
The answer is 2.05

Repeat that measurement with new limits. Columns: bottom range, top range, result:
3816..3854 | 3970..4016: 2.33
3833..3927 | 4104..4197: 2.09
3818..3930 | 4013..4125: 2.16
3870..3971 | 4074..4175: 1.97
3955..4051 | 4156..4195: 1.23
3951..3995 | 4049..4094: 1.54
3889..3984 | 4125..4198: 1.85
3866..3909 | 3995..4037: 1.89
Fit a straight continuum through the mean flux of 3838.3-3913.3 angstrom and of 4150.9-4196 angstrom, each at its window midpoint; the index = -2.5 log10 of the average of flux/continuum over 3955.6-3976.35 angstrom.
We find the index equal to 0.31 mag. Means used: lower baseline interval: 17.6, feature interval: 16.6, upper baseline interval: 32.2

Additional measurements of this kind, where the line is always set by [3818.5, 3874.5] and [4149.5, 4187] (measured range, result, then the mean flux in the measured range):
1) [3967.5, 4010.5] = -0.22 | 27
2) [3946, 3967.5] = -0.04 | 20.6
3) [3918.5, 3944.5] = 0.27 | 14.5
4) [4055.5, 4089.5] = -0.24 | 33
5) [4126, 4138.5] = -0.08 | 32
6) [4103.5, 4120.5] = -0.15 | 32.8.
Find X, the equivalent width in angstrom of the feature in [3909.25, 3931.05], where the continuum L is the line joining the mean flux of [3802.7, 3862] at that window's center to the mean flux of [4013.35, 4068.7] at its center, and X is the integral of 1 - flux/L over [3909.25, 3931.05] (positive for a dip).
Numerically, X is 1.74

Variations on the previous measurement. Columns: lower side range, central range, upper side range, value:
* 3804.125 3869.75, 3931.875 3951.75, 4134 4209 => 4.3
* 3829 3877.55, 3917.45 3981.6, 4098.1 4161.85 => 9.1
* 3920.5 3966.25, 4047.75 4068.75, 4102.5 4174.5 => -4.3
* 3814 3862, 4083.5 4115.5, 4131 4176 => -4.6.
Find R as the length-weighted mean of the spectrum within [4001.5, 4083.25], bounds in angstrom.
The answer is 32.9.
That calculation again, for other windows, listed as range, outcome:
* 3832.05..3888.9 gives 14.8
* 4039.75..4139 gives 33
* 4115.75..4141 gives 33.3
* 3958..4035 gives 27.8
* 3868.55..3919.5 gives 20.1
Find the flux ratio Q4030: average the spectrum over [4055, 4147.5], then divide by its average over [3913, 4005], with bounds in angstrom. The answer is 1.53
